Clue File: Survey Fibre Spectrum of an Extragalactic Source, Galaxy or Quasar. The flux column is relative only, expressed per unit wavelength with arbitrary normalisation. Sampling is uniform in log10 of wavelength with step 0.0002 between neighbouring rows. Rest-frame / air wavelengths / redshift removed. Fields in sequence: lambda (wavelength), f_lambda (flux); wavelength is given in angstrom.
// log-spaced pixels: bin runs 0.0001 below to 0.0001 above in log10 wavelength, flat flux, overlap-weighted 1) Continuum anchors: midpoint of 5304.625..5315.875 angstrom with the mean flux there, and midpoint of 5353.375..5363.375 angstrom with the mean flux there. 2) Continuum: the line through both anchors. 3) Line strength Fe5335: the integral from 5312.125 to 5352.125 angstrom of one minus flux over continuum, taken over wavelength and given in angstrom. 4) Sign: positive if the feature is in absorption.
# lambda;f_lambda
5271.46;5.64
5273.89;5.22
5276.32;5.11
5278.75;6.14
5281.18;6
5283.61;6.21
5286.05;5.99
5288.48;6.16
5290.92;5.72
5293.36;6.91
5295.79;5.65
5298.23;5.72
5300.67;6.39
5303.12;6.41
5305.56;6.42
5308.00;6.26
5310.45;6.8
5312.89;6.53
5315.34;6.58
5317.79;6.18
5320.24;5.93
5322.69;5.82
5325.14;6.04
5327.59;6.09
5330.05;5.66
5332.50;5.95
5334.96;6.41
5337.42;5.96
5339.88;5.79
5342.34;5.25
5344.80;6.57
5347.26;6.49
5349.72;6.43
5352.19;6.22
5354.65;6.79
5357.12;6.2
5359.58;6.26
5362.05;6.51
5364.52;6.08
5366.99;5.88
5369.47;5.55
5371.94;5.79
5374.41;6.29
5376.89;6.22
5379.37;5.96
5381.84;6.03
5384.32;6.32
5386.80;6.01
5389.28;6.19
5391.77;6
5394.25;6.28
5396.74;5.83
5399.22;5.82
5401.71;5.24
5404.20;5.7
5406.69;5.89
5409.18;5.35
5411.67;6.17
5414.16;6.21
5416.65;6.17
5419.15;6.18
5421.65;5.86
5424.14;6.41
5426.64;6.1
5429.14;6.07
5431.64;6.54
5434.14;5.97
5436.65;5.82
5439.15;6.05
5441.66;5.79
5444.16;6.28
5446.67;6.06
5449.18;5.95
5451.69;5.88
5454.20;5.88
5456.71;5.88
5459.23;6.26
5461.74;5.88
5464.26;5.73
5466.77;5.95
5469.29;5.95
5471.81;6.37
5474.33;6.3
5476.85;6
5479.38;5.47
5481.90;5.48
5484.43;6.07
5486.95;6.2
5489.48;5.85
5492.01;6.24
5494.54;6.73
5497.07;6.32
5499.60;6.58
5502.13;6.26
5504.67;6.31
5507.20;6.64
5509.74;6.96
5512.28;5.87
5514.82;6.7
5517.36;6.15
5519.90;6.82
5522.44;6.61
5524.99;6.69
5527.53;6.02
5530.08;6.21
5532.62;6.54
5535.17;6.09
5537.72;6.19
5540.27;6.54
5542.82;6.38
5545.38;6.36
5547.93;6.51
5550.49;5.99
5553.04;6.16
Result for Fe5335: 2.3 angstrom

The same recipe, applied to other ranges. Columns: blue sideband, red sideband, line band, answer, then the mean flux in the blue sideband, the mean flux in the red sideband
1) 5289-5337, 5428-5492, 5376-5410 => 0.9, 6.18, 5.99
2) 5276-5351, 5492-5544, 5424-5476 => 2.3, 6.13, 6.43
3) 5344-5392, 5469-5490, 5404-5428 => 0.3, 6.19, 5.97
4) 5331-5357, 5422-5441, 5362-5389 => 0.5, 6.18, 6.11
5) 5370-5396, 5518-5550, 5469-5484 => 0.8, 6.09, 6.4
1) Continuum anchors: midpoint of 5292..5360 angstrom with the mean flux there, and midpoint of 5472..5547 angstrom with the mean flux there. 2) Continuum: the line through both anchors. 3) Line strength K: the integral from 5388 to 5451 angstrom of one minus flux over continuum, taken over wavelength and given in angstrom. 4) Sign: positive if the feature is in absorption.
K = 2.6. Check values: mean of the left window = 6.2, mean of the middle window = 6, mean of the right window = 6.3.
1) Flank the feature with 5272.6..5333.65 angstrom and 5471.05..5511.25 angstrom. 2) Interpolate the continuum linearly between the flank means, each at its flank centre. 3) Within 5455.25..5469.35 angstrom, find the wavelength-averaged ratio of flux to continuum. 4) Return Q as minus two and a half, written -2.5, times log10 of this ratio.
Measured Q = 0.05 mag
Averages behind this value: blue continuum 6.08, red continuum 6.23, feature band 5.94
